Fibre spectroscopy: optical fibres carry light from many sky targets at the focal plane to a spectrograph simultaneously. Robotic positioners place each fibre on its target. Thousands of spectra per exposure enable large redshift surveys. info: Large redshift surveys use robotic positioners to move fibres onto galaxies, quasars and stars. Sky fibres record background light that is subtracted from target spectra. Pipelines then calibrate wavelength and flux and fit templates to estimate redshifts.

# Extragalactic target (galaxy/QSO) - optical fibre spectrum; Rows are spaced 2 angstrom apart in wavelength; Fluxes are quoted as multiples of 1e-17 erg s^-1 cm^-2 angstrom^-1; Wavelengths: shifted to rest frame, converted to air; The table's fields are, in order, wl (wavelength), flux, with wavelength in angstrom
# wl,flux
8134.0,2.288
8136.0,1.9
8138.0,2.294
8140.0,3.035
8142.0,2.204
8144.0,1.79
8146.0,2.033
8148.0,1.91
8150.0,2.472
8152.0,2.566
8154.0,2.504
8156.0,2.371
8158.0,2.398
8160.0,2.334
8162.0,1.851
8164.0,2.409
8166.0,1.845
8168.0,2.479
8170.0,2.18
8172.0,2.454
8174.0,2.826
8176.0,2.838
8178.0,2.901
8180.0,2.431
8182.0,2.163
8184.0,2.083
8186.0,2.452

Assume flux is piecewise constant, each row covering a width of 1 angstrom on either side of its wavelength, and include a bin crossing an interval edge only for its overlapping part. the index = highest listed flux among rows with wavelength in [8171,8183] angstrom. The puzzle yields 2.901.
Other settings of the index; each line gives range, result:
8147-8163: 2.566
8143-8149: 2.033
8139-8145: 3.035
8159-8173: 2.479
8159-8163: 2.334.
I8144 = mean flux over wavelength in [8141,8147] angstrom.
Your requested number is 2.01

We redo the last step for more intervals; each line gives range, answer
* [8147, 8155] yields 2.36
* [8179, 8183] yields 2.3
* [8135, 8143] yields 2.36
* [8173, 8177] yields 2.83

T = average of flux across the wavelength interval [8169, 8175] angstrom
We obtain 2.49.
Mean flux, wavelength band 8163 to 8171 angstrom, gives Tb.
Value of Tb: 2.23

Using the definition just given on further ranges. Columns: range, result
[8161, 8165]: 2.13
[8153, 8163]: 2.29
